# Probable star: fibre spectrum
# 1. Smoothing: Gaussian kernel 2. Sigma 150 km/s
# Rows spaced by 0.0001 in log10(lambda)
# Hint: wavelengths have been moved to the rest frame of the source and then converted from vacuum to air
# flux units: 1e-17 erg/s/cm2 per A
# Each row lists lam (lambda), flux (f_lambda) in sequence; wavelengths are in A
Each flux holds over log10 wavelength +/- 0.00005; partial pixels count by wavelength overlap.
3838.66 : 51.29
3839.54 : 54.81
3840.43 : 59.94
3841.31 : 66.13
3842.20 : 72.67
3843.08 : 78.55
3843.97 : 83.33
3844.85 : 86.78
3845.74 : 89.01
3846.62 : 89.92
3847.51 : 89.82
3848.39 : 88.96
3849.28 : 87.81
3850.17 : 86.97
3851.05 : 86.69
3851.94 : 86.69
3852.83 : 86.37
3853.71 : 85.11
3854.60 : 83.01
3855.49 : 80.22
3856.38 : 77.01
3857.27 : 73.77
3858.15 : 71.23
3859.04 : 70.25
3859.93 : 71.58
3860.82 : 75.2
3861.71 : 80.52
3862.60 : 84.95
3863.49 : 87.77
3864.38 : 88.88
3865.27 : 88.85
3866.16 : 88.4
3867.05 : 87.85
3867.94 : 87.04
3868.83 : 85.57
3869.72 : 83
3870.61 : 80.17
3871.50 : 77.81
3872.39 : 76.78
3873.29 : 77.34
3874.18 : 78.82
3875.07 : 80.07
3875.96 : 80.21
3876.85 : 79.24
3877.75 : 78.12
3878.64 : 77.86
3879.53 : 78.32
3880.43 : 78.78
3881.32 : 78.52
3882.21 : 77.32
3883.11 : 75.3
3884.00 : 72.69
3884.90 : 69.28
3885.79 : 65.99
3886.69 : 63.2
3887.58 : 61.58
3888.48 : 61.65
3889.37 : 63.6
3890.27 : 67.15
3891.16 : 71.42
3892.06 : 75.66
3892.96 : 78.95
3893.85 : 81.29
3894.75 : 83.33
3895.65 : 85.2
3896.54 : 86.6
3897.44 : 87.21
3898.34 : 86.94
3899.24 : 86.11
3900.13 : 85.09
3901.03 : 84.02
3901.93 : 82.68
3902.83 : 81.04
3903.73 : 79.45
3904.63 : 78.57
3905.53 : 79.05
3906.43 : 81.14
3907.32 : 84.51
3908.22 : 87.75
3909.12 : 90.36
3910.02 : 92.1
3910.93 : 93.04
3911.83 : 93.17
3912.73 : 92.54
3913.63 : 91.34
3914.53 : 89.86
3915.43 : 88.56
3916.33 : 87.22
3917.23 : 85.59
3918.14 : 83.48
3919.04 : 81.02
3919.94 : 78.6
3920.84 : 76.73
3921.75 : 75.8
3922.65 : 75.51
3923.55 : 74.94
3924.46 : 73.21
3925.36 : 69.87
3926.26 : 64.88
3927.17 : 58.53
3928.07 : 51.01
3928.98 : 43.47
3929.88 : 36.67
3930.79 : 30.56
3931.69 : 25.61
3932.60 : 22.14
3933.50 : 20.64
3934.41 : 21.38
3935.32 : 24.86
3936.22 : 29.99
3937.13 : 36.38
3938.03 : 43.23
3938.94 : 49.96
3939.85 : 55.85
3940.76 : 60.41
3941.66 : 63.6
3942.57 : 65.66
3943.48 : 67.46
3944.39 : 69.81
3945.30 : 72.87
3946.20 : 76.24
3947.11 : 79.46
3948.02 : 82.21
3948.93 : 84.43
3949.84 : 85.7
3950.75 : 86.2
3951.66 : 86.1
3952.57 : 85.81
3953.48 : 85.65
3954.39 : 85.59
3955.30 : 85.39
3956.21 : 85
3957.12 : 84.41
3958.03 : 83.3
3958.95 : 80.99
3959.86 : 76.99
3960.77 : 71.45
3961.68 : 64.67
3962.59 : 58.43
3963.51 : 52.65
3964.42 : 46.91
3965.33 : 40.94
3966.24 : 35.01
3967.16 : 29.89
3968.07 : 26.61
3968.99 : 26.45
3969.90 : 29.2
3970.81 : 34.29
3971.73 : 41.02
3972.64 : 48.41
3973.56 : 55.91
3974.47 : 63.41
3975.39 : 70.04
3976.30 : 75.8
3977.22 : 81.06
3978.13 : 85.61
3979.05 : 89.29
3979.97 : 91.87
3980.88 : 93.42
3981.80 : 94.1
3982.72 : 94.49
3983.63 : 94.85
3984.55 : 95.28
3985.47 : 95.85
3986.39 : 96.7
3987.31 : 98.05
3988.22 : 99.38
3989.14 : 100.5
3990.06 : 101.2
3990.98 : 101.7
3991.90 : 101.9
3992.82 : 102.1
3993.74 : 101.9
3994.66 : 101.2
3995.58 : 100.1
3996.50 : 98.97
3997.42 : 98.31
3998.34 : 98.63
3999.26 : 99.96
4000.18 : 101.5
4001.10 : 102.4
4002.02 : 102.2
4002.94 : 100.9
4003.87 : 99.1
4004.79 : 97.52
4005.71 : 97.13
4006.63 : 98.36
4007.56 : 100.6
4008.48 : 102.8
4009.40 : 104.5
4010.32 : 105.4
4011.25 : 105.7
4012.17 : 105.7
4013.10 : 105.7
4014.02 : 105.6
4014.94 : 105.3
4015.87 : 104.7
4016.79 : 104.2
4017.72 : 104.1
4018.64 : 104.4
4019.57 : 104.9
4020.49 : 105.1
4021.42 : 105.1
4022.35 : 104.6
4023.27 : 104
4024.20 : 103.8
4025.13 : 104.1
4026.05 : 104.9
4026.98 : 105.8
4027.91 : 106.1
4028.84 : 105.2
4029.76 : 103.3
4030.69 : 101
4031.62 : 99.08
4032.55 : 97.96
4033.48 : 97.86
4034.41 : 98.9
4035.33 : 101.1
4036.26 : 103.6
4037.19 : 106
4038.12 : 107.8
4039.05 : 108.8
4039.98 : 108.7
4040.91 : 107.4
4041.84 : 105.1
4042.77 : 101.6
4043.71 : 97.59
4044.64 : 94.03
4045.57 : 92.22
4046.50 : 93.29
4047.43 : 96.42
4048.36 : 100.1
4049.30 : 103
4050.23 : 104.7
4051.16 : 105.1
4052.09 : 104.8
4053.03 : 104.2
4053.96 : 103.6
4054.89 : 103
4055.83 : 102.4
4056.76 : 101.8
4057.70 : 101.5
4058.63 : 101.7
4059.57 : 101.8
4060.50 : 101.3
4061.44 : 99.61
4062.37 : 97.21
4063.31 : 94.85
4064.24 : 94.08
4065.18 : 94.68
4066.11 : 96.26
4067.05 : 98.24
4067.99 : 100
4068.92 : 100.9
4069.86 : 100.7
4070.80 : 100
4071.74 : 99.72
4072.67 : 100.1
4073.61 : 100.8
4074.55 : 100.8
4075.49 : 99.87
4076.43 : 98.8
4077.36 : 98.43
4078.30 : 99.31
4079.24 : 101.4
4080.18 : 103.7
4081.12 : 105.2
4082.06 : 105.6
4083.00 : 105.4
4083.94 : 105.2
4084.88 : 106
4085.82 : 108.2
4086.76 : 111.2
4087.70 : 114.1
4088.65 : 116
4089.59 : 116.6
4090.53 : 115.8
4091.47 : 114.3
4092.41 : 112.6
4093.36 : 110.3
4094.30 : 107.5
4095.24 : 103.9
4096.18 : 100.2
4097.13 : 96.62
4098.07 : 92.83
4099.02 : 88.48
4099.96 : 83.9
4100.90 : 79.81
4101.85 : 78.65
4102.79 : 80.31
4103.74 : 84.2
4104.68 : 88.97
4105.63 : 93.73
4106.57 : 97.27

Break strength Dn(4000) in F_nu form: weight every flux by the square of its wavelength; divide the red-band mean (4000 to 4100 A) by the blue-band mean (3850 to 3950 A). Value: 1.51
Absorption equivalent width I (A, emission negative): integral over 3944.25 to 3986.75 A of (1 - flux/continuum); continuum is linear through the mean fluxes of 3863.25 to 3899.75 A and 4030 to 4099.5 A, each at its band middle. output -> 8.5 A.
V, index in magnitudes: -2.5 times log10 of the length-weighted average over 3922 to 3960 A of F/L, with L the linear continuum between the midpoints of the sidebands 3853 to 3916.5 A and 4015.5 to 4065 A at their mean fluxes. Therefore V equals 0.37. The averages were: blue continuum 80.5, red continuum 102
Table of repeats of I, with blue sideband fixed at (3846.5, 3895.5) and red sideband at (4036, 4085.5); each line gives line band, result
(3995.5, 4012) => -1.10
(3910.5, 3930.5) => 2.21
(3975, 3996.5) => -0.44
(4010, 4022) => -1.13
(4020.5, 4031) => -0.79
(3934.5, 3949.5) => 4.81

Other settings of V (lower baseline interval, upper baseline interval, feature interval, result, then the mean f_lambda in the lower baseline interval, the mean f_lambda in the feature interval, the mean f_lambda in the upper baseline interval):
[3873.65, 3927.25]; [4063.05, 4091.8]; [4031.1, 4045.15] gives -0.05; 79.3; 102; 103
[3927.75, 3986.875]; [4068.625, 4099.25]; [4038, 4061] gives -0.10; 63.3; 102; 104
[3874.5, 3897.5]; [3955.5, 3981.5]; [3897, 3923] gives -0.19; 75.2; 84.8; 62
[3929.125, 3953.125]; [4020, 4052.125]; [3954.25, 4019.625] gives -0.08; 56.3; 85.1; 103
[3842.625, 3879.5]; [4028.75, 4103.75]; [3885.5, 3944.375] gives 0.25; 82.3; 69.1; 101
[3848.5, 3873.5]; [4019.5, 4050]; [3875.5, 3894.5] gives 0.16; 82.1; 73.3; 102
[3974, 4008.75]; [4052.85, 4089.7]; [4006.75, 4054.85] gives -0.05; 95.4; 103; 102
